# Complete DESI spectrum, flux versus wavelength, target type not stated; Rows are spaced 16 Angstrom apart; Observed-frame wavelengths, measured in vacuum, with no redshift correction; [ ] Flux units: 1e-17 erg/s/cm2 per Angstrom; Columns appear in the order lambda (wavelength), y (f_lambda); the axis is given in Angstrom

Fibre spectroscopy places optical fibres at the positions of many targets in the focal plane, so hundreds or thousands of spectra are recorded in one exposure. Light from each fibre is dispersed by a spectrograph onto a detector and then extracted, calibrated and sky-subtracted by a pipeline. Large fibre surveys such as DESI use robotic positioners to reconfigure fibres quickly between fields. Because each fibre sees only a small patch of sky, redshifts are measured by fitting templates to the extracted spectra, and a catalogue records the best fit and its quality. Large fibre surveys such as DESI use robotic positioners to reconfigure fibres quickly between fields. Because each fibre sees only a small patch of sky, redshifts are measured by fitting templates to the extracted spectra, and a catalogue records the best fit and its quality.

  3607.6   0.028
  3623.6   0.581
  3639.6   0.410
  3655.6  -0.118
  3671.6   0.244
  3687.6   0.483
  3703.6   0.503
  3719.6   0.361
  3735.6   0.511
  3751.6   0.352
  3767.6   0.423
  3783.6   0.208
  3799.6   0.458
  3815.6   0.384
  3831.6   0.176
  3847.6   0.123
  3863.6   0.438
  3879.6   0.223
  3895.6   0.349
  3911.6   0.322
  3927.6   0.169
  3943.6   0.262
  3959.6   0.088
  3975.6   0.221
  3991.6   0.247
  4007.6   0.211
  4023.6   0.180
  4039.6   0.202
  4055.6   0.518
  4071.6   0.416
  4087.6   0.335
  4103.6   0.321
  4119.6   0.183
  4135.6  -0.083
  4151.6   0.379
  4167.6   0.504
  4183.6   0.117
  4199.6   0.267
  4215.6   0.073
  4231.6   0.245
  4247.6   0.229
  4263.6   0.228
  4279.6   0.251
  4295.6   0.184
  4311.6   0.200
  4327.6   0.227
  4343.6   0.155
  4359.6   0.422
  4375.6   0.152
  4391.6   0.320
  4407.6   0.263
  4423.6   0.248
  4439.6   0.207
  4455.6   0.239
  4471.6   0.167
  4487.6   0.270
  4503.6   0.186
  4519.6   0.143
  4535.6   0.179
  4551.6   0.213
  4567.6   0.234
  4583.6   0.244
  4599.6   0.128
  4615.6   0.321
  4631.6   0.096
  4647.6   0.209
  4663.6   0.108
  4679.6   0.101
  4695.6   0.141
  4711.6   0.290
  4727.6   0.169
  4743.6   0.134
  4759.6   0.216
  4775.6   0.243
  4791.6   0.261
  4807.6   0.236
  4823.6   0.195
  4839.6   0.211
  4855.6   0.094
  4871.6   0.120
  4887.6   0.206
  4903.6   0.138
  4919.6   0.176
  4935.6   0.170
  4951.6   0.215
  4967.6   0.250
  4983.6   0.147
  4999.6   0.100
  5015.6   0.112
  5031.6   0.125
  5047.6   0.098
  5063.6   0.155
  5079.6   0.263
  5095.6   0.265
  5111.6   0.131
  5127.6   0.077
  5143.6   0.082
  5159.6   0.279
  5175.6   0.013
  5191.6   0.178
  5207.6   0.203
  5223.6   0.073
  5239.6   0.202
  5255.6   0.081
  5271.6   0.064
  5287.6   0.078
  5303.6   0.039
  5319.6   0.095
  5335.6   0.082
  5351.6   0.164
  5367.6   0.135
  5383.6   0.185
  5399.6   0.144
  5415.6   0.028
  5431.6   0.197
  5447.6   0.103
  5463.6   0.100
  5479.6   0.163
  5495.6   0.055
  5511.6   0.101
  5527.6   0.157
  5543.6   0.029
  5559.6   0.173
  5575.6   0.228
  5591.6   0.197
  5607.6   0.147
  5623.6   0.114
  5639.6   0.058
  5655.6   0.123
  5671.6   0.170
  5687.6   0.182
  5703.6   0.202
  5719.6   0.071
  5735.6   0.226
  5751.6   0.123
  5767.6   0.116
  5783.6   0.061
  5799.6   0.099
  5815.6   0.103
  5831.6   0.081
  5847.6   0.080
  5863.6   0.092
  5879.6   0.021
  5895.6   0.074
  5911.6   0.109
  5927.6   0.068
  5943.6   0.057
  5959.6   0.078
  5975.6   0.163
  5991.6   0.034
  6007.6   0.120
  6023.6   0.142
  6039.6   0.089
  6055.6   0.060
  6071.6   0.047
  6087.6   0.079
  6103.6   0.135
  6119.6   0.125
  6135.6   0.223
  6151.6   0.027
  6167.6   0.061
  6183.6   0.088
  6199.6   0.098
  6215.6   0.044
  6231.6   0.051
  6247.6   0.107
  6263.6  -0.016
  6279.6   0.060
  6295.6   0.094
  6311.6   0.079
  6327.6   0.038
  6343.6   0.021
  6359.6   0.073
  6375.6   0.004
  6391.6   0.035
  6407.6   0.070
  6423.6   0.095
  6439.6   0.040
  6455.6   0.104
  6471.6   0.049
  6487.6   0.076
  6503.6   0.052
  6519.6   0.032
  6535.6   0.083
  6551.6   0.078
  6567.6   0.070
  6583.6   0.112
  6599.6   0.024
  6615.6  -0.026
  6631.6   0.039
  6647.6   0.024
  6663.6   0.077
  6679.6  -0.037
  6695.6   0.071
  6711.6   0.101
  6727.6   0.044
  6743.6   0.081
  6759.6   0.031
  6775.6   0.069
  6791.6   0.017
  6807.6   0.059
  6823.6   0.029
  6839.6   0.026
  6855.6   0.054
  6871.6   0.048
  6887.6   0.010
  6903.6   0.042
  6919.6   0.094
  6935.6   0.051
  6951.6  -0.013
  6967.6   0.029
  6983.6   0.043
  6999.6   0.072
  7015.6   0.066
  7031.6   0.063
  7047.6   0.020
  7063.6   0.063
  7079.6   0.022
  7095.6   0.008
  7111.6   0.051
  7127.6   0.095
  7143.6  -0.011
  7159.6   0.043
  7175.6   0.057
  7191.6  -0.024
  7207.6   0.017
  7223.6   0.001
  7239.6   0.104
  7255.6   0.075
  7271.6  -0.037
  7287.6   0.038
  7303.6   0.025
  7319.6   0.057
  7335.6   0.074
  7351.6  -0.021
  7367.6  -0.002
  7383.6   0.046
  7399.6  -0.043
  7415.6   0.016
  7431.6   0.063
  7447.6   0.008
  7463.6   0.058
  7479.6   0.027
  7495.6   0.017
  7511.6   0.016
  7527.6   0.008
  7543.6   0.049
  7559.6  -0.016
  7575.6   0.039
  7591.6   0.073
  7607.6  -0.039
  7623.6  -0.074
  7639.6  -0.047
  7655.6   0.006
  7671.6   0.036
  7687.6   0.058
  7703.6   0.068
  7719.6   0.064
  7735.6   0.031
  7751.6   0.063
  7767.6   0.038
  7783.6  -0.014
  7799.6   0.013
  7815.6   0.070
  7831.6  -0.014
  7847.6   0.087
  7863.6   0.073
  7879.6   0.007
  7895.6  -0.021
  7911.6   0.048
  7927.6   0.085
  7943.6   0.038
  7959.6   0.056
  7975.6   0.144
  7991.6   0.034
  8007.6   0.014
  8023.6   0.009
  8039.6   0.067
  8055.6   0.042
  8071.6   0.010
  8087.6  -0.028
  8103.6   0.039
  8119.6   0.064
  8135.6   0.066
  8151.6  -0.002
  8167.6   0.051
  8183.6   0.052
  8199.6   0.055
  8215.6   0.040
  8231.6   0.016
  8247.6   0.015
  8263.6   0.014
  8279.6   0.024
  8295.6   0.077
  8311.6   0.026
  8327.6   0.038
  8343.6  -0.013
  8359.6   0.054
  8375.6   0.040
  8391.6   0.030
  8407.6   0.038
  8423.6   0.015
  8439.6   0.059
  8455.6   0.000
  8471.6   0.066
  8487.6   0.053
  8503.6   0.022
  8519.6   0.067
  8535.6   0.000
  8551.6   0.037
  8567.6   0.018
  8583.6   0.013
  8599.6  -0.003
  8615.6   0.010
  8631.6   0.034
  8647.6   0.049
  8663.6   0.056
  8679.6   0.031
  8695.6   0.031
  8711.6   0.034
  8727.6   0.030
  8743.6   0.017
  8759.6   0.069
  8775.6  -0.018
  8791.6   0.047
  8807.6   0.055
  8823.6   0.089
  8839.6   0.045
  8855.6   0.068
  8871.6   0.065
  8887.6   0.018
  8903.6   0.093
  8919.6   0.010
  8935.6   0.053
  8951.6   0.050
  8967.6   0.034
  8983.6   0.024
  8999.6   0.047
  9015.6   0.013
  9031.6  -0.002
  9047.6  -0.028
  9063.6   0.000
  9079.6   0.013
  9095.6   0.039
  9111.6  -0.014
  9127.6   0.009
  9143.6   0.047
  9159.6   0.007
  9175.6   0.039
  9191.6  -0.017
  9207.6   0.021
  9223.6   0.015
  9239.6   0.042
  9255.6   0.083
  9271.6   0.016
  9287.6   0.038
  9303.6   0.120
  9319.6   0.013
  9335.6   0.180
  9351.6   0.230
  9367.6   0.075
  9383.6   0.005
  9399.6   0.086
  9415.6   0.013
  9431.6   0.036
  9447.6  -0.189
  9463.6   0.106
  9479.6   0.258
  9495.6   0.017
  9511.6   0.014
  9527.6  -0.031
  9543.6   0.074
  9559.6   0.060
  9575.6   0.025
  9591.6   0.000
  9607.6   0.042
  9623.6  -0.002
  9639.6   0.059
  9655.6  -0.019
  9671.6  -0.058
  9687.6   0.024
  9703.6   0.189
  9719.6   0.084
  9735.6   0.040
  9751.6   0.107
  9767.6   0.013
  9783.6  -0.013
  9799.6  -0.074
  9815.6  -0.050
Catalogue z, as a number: 1.51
